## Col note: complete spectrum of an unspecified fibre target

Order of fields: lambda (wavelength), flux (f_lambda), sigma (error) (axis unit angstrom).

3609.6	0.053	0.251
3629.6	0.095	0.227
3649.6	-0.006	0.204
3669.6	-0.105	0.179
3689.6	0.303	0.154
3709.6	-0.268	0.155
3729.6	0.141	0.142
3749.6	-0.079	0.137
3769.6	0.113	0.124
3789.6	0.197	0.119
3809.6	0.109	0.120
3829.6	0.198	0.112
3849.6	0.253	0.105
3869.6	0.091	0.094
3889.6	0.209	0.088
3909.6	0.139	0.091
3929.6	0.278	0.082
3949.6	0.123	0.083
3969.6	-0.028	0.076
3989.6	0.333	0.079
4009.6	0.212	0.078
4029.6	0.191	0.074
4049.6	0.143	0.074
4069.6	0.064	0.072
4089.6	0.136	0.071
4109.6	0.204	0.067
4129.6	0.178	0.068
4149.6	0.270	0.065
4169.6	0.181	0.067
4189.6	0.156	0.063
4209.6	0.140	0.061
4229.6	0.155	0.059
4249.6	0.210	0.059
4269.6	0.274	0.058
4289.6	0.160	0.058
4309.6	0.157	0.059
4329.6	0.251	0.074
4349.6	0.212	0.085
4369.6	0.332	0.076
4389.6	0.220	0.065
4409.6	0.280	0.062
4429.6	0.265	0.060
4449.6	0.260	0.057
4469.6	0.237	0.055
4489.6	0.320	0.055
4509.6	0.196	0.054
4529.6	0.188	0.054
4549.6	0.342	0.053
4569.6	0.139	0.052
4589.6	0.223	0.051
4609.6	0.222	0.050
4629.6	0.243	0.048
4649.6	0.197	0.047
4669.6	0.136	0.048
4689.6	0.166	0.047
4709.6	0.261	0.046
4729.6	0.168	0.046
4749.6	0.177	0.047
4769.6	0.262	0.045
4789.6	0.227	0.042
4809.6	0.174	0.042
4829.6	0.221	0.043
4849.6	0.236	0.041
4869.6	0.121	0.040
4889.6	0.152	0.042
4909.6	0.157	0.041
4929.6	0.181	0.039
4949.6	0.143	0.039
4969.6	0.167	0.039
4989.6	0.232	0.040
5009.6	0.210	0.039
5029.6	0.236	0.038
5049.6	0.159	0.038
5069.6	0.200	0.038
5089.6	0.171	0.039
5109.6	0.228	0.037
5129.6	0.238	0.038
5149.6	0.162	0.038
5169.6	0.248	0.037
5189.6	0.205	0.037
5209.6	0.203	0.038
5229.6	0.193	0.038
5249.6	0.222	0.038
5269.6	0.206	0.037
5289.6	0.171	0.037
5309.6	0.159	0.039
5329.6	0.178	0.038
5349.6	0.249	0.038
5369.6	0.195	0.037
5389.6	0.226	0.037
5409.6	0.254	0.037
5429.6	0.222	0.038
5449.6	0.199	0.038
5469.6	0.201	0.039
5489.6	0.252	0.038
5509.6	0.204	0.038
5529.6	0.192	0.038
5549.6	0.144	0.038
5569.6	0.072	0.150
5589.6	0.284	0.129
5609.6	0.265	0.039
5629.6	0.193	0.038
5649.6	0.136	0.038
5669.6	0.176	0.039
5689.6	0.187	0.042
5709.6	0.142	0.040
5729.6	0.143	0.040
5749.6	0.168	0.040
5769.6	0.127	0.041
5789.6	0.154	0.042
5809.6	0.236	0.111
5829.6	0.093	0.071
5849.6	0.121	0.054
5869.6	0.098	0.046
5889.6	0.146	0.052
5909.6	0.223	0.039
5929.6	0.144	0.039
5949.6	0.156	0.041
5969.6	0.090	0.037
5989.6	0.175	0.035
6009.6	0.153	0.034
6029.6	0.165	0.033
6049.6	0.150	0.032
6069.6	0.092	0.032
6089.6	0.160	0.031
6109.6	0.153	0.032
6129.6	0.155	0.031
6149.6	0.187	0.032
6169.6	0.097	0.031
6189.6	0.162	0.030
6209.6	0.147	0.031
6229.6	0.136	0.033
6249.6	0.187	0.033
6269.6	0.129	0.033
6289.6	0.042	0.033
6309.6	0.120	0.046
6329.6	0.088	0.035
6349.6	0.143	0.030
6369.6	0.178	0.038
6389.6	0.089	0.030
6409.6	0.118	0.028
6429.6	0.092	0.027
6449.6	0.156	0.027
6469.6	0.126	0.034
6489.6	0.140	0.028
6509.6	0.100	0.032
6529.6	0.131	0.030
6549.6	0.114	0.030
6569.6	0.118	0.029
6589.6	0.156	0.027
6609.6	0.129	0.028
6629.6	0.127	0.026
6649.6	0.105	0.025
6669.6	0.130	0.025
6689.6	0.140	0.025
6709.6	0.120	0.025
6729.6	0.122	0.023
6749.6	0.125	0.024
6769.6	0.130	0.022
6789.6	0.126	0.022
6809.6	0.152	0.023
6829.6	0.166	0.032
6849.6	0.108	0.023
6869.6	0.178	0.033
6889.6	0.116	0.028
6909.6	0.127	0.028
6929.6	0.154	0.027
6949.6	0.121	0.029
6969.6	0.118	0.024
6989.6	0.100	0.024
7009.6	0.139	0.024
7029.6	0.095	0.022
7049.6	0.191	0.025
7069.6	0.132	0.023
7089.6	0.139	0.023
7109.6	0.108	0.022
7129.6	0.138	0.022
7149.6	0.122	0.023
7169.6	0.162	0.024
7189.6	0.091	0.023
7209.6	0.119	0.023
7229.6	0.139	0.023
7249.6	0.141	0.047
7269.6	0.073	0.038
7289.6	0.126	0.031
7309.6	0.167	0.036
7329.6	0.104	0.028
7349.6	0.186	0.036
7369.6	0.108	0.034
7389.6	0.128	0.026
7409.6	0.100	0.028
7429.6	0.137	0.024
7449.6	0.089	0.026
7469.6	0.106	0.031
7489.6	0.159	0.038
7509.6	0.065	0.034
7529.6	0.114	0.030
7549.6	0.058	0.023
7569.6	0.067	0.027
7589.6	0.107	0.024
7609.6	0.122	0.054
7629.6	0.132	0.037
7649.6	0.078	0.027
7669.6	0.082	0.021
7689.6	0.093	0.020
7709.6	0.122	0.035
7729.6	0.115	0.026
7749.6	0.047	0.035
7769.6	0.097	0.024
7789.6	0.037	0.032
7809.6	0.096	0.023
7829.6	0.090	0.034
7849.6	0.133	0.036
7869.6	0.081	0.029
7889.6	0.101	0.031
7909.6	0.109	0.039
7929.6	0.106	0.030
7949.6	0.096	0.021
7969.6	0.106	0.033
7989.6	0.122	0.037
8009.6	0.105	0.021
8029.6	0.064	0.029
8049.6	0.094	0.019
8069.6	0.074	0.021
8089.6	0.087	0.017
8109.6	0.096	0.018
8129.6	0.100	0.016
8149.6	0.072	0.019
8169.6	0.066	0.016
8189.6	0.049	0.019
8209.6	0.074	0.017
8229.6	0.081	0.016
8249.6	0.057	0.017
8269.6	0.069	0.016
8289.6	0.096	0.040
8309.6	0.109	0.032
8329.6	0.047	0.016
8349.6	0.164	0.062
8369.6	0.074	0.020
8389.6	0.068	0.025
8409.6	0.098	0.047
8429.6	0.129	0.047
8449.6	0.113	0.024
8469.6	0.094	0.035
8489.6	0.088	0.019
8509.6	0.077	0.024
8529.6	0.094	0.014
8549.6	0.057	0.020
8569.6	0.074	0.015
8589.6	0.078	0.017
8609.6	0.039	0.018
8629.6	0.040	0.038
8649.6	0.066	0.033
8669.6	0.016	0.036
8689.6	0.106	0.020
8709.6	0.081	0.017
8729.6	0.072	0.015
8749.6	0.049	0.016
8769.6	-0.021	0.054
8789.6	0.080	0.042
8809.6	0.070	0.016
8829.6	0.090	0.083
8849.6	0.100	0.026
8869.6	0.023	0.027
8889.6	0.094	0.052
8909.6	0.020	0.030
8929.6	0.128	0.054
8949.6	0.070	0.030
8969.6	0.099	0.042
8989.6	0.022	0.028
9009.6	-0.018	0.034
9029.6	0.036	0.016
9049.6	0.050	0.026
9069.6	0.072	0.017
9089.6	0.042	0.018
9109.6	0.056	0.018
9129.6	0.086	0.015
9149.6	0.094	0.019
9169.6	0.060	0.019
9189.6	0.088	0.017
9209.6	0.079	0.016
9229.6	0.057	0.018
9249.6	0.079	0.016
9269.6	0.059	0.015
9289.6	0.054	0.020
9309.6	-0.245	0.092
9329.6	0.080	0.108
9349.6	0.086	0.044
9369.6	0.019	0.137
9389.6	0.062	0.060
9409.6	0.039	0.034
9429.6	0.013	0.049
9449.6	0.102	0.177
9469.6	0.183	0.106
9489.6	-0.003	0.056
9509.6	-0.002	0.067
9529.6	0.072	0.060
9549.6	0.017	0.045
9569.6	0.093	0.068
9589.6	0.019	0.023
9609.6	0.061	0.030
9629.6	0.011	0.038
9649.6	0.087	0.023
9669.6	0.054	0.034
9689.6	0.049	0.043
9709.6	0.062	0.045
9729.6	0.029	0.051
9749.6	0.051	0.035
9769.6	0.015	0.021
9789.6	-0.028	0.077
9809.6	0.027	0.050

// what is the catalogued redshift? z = 0.089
